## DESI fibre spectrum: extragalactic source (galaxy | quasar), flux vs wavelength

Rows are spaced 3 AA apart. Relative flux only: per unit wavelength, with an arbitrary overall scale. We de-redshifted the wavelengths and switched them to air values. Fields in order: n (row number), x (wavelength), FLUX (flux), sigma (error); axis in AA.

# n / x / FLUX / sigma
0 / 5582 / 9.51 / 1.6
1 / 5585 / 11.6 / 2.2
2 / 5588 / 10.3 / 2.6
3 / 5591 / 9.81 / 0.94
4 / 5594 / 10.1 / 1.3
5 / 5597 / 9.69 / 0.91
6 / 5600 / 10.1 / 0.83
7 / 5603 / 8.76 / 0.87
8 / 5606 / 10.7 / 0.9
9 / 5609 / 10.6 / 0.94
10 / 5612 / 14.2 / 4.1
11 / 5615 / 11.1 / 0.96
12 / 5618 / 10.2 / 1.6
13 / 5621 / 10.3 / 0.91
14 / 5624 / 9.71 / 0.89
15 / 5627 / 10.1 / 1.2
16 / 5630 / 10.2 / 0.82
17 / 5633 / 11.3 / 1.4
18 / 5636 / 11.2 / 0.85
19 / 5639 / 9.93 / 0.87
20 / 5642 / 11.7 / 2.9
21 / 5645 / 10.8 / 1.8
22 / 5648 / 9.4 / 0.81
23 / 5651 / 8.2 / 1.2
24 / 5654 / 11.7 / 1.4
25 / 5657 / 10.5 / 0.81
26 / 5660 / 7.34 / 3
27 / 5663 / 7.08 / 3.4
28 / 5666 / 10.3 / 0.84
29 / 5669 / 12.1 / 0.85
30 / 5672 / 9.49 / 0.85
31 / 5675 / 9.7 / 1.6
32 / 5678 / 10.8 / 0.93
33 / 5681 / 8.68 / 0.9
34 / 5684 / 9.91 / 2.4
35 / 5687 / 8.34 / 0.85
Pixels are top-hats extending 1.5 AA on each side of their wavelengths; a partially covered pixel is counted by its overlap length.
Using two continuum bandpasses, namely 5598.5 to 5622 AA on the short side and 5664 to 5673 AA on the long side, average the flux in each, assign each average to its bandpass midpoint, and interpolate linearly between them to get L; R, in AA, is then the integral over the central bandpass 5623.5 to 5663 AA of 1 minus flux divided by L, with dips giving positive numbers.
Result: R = 2.1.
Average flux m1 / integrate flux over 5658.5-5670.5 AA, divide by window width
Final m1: 9.21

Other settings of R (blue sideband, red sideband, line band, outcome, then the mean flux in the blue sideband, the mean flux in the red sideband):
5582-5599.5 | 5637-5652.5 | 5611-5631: -1.3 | 10.2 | 10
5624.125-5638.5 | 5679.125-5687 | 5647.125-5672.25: 0.6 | 10.6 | 9.18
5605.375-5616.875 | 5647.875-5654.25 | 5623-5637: 0.1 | 11.7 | 9.47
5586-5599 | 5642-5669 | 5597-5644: -3.6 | 10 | 9.69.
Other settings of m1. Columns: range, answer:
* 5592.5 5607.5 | 9.87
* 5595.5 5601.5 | 9.89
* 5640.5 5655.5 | 10.4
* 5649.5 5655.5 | 9.95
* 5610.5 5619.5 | 11.8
